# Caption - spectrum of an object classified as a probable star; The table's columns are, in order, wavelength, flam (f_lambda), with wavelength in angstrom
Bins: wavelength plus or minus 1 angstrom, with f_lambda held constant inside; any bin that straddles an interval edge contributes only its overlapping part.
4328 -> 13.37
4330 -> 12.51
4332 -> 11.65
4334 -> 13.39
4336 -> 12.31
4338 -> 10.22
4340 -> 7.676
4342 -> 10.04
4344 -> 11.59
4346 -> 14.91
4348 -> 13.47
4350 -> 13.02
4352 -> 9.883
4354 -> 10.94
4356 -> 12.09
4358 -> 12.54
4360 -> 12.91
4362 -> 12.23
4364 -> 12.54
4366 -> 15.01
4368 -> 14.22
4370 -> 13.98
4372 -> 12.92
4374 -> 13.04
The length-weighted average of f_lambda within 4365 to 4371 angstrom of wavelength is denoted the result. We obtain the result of 14.4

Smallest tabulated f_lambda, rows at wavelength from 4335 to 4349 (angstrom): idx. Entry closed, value 7.676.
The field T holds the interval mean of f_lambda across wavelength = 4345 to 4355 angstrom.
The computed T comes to 12.4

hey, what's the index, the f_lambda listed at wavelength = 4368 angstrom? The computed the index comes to 14.22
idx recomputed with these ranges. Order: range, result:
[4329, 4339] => 10.22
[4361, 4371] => 12.23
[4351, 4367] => 9.883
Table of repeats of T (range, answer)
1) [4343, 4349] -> 13.3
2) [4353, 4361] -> 12.1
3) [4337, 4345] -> 9.88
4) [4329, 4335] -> 12.5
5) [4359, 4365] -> 12.6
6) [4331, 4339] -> 11.9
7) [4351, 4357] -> 11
